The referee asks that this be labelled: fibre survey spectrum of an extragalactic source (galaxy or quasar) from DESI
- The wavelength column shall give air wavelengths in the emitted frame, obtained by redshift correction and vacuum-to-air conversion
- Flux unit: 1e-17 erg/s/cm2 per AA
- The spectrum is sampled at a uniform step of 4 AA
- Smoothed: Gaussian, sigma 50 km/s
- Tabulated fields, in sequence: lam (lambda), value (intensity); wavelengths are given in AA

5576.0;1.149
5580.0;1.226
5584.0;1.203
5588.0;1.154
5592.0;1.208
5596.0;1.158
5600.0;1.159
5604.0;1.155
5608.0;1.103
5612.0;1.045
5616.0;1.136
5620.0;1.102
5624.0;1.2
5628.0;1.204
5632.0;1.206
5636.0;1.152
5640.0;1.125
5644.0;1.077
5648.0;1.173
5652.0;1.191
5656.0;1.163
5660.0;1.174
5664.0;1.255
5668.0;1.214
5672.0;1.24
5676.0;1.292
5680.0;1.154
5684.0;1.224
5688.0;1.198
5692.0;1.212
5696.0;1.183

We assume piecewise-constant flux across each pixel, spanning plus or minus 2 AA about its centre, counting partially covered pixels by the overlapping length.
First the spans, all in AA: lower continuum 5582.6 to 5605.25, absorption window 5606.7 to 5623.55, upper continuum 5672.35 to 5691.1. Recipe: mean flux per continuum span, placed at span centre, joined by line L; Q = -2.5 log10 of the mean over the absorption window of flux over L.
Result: 0.07 mag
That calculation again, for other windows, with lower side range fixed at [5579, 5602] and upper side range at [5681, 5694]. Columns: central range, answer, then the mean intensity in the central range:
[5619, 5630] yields 0.02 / 1.17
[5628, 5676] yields 0.01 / 1.18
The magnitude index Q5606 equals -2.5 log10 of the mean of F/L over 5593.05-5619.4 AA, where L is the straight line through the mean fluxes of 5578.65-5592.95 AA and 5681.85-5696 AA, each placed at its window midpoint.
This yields 0.07 mag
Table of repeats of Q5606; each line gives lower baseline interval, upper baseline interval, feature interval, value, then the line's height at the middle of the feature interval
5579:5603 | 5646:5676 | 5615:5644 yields 0.037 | 1.2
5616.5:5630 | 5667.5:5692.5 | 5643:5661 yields 0.031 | 1.19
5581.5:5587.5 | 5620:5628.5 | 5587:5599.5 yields 0.015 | 1.19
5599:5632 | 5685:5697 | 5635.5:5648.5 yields 0.036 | 1.16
